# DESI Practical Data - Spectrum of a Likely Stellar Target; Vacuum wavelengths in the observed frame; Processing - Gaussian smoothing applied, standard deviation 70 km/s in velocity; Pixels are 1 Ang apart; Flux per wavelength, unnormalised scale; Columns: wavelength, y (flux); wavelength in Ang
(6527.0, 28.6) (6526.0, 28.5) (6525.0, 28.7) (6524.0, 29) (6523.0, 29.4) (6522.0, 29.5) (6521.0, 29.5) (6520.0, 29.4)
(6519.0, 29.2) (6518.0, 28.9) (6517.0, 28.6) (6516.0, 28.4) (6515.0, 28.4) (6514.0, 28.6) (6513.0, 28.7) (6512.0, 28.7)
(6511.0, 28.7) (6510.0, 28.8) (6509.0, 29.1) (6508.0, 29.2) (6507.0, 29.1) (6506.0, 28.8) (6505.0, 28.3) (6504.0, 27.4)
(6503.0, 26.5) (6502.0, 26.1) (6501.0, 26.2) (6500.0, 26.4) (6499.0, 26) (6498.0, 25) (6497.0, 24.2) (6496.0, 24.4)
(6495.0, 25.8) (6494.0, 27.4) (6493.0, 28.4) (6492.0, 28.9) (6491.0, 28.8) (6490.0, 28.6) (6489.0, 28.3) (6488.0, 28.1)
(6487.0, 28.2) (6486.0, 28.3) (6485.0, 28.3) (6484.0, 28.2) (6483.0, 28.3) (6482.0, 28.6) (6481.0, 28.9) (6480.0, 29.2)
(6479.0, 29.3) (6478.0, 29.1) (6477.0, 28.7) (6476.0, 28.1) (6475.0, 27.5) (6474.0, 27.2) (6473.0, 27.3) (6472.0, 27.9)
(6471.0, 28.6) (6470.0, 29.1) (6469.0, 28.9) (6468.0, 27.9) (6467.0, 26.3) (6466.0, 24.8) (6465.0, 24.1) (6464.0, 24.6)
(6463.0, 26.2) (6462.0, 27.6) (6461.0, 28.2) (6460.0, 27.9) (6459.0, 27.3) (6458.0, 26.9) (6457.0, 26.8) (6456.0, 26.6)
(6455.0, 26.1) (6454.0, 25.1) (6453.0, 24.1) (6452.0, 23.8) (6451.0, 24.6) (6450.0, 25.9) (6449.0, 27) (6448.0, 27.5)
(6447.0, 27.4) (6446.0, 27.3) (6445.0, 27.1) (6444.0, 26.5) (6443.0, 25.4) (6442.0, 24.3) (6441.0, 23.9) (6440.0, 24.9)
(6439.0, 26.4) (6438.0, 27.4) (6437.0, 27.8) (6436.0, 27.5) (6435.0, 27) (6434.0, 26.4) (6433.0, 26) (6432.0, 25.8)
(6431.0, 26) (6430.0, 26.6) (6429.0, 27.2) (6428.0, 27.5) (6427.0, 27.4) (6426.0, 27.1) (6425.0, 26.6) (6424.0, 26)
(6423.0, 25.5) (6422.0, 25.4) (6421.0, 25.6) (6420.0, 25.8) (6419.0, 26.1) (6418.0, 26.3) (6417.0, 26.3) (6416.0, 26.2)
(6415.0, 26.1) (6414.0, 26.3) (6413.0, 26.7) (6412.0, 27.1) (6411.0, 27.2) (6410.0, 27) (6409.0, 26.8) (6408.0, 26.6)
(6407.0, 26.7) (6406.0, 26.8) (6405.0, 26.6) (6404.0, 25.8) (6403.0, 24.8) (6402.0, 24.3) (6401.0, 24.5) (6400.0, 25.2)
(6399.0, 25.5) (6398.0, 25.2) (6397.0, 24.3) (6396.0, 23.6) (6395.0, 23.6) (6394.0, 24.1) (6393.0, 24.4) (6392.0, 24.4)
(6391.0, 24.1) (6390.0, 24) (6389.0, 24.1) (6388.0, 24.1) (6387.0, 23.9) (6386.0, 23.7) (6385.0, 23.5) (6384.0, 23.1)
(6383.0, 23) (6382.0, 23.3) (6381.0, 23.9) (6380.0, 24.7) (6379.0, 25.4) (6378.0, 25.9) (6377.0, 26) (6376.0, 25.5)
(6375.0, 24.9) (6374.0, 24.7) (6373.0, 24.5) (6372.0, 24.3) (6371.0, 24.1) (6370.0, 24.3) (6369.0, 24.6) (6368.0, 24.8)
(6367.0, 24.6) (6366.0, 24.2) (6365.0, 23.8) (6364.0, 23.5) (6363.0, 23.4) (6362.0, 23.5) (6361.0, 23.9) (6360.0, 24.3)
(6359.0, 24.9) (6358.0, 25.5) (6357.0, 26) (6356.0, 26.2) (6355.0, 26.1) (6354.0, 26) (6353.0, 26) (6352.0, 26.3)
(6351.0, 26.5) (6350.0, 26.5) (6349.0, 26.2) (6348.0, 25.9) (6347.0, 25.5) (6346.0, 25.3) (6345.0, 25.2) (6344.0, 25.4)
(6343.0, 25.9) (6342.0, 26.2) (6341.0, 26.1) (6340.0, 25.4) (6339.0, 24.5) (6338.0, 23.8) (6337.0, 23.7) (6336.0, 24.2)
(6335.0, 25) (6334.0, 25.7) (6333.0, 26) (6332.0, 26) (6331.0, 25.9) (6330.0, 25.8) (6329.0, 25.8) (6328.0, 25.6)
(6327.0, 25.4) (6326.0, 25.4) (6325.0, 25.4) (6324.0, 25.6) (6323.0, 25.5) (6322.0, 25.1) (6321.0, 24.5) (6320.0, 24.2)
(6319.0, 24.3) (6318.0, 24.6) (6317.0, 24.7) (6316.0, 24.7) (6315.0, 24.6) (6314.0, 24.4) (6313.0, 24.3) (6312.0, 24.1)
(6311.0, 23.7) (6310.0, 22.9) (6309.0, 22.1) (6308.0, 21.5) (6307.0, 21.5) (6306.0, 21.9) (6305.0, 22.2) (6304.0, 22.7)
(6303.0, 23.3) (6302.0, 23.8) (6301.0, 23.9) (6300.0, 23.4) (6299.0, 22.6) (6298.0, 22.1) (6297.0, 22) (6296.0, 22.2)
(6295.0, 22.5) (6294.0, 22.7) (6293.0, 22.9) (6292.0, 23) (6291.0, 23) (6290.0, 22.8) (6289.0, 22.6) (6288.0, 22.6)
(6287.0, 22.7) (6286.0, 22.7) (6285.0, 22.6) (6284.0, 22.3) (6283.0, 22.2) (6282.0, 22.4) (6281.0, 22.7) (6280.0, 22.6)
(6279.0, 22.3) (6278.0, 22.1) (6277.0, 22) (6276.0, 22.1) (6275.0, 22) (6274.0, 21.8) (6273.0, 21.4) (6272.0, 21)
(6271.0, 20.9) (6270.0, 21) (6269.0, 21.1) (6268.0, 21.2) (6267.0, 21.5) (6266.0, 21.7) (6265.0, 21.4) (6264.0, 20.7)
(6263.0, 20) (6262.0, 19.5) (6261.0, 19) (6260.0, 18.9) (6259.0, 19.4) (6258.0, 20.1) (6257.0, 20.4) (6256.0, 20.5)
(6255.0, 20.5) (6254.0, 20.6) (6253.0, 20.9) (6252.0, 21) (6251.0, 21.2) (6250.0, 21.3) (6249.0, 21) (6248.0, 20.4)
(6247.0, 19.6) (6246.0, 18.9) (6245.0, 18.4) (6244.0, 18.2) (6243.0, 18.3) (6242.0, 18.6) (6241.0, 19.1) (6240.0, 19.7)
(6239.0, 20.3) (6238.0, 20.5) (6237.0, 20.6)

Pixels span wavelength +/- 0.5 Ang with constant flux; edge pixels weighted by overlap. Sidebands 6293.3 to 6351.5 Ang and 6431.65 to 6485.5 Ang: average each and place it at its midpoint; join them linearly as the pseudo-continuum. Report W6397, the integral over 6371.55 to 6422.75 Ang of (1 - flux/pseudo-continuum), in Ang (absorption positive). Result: 1.3 Ang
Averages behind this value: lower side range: 24.4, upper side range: 26.9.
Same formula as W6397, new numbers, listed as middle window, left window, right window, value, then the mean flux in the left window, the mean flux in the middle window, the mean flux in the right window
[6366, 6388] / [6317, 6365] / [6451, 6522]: 1.2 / 25.2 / 24.4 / 27.6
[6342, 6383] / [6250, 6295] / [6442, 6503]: -1.8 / 21.5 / 25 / 27.1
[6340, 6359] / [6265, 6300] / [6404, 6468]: -1.5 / 22.2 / 25.9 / 26.3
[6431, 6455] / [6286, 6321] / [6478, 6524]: 0.5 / 23.1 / 26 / 28.1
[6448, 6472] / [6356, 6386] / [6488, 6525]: 0.2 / 24.4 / 26.5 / 28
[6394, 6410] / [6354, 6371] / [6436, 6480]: 0.1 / 24.6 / 25.4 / 26.8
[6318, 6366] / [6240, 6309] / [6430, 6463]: -3.9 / 21.4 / 25.2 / 26.3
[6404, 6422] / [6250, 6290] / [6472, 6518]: -0.7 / 21.3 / 26.4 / 27.9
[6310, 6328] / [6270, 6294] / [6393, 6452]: -1.1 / 22.3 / 24.7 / 26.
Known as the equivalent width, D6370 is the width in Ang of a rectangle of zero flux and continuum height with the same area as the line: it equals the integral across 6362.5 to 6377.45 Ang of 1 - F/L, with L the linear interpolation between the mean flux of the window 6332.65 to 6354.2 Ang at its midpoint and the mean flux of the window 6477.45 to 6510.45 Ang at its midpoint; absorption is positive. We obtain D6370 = 0.8 Ang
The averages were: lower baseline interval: 25.5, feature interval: 24.5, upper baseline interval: 27.8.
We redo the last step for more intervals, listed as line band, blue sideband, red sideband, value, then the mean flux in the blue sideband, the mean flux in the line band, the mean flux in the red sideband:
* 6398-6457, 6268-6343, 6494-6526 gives -0.1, 23.5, 26.2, 27.9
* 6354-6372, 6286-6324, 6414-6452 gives 0.0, 23.3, 24.6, 26.3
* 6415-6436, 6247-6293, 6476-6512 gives -0.4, 21.4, 26.4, 27.8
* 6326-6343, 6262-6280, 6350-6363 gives -0.7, 21.4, 25.3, 25.4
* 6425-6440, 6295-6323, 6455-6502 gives -0.3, 23.4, 26.8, 27.4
